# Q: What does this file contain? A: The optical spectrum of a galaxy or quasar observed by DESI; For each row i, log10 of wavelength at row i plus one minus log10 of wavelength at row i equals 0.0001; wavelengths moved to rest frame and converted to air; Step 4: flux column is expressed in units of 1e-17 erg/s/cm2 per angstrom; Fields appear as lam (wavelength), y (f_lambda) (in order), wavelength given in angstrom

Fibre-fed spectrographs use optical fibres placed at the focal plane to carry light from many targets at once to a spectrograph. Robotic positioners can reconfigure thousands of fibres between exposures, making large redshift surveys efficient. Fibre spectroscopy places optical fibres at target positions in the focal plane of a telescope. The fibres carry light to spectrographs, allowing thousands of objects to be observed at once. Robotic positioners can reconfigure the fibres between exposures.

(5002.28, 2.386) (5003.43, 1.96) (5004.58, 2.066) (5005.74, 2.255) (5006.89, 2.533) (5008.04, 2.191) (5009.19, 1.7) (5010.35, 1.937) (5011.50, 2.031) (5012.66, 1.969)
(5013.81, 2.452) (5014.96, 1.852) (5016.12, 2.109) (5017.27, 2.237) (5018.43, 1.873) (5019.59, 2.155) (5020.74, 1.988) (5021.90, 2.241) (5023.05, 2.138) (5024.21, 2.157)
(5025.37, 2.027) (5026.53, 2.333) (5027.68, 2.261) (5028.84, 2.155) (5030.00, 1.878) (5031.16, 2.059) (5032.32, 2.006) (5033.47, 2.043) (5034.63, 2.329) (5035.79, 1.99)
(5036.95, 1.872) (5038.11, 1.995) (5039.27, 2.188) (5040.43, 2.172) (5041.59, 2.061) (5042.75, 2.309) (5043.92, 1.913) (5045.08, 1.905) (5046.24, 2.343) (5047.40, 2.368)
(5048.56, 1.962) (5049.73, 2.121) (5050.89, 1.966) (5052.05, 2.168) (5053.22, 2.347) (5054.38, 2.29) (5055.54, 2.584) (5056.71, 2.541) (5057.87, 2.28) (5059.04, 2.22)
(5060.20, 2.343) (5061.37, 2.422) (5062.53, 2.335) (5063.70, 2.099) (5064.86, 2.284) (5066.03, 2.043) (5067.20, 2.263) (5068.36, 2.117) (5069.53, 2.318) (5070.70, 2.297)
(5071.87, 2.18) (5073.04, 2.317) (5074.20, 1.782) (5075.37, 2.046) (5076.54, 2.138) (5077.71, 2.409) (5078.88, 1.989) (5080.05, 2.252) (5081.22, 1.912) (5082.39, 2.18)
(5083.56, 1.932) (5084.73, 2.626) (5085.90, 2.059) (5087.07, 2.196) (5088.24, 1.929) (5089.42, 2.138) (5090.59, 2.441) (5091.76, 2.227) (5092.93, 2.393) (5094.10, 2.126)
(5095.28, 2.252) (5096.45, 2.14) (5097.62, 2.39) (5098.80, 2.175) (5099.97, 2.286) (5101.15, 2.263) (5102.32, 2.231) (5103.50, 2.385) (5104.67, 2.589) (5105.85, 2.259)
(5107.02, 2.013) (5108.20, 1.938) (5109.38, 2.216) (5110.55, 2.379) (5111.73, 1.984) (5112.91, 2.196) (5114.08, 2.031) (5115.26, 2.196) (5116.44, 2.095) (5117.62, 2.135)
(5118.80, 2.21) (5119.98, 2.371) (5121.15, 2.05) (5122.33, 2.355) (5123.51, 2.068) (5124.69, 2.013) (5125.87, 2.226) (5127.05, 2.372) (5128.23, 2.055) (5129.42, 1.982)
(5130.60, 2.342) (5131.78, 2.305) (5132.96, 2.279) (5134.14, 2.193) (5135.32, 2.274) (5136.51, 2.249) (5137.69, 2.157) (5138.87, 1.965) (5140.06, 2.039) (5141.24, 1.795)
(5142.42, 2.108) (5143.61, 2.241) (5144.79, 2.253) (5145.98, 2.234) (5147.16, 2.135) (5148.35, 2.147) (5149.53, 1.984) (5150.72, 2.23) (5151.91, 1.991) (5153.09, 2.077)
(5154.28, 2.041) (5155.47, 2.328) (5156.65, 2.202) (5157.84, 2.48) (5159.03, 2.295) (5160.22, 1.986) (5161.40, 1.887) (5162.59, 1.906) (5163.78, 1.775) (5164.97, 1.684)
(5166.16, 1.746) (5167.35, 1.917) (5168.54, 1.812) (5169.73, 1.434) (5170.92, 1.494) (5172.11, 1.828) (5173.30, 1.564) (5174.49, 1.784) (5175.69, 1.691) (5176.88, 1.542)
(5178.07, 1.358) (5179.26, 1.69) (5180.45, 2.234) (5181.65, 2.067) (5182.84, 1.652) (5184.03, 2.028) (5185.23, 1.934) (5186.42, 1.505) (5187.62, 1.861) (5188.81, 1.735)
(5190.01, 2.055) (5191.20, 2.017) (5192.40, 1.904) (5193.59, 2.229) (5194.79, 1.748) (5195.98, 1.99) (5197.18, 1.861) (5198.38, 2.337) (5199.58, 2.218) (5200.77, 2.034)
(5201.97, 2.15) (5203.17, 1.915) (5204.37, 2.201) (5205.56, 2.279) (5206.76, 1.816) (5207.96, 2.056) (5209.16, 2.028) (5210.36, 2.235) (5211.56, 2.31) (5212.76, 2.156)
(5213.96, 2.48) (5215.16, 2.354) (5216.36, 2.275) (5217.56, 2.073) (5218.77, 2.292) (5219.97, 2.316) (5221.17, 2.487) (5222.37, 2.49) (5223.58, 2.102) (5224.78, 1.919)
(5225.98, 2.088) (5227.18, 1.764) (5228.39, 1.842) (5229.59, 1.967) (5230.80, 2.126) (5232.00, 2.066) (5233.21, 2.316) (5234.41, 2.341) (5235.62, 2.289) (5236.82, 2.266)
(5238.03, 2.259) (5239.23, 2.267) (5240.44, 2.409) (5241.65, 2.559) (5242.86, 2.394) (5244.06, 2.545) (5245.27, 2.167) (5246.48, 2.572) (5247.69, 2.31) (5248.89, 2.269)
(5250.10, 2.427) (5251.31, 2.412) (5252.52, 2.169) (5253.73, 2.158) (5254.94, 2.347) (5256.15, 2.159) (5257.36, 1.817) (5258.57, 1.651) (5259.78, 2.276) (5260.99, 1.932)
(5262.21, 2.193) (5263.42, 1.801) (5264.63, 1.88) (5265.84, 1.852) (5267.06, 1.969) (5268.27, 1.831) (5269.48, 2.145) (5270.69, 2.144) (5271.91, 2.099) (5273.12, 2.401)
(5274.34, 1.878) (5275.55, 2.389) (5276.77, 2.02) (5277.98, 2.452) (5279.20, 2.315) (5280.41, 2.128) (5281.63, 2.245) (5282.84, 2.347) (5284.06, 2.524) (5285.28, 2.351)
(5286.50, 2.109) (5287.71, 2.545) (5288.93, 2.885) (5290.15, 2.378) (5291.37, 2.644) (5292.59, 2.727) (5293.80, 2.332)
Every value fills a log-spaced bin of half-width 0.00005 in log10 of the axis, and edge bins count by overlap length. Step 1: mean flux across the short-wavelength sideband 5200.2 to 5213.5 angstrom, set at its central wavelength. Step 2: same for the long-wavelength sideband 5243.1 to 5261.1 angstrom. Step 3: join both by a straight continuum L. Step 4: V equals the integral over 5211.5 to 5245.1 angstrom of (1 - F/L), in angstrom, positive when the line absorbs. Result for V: -1.13 angstrom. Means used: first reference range 2.11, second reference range 2.23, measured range 2.24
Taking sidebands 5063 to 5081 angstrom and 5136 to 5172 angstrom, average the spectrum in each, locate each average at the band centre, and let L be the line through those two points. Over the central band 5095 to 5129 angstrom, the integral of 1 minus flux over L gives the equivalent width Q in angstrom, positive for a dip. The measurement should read -1.76 angstrom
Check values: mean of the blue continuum 2.16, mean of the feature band 2.2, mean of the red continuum 2.02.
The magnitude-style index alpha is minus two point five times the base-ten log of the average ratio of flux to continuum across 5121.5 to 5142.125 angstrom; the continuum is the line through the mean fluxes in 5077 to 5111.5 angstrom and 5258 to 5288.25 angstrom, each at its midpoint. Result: 0.02 mag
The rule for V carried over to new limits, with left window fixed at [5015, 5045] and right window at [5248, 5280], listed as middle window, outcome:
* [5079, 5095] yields -0.6 angstrom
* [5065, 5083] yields -0.5 angstrom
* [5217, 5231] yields -0.1 angstrom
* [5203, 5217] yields -0.5 angstrom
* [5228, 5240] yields -0.4 angstrom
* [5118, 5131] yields -0.5 angstrom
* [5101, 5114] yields -0.7 angstrom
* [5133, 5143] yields 0.0 angstrom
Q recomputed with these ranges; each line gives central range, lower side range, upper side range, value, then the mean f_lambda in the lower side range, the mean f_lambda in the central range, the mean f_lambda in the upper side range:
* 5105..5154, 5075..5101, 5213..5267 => 1.0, 2.19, 2.15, 2.19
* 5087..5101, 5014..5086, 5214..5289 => -0.4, 2.16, 2.23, 2.21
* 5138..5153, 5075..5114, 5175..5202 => -0.4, 2.2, 2.09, 1.9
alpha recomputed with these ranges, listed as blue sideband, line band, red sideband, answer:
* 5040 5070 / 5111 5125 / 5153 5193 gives -0.06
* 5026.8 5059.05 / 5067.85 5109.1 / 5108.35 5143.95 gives -0.02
